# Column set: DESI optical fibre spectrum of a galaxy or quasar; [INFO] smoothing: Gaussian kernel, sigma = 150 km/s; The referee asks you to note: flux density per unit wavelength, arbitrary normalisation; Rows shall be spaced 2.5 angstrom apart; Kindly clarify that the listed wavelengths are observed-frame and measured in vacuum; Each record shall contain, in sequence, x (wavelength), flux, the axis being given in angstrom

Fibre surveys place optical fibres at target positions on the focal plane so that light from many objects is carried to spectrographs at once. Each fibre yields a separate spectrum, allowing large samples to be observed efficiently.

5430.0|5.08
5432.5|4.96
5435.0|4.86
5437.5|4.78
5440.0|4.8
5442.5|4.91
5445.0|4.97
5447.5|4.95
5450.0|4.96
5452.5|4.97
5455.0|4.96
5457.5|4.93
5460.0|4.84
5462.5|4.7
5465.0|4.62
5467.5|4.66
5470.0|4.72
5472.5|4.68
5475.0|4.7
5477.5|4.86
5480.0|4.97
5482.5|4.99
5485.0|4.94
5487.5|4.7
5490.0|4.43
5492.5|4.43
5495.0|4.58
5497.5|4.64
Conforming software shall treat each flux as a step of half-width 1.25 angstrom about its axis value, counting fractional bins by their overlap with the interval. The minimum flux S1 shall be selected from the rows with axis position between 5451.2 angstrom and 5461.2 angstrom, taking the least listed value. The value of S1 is 4.84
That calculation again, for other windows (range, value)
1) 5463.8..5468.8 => 4.62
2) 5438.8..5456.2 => 4.8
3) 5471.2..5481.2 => 4.68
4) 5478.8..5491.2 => 4.43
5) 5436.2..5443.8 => 4.78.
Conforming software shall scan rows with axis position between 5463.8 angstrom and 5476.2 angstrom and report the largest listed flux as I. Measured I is 4.72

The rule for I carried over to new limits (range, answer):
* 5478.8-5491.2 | 4.99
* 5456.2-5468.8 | 4.93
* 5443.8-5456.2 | 4.97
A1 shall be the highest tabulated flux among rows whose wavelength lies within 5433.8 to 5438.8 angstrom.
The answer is 4.86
